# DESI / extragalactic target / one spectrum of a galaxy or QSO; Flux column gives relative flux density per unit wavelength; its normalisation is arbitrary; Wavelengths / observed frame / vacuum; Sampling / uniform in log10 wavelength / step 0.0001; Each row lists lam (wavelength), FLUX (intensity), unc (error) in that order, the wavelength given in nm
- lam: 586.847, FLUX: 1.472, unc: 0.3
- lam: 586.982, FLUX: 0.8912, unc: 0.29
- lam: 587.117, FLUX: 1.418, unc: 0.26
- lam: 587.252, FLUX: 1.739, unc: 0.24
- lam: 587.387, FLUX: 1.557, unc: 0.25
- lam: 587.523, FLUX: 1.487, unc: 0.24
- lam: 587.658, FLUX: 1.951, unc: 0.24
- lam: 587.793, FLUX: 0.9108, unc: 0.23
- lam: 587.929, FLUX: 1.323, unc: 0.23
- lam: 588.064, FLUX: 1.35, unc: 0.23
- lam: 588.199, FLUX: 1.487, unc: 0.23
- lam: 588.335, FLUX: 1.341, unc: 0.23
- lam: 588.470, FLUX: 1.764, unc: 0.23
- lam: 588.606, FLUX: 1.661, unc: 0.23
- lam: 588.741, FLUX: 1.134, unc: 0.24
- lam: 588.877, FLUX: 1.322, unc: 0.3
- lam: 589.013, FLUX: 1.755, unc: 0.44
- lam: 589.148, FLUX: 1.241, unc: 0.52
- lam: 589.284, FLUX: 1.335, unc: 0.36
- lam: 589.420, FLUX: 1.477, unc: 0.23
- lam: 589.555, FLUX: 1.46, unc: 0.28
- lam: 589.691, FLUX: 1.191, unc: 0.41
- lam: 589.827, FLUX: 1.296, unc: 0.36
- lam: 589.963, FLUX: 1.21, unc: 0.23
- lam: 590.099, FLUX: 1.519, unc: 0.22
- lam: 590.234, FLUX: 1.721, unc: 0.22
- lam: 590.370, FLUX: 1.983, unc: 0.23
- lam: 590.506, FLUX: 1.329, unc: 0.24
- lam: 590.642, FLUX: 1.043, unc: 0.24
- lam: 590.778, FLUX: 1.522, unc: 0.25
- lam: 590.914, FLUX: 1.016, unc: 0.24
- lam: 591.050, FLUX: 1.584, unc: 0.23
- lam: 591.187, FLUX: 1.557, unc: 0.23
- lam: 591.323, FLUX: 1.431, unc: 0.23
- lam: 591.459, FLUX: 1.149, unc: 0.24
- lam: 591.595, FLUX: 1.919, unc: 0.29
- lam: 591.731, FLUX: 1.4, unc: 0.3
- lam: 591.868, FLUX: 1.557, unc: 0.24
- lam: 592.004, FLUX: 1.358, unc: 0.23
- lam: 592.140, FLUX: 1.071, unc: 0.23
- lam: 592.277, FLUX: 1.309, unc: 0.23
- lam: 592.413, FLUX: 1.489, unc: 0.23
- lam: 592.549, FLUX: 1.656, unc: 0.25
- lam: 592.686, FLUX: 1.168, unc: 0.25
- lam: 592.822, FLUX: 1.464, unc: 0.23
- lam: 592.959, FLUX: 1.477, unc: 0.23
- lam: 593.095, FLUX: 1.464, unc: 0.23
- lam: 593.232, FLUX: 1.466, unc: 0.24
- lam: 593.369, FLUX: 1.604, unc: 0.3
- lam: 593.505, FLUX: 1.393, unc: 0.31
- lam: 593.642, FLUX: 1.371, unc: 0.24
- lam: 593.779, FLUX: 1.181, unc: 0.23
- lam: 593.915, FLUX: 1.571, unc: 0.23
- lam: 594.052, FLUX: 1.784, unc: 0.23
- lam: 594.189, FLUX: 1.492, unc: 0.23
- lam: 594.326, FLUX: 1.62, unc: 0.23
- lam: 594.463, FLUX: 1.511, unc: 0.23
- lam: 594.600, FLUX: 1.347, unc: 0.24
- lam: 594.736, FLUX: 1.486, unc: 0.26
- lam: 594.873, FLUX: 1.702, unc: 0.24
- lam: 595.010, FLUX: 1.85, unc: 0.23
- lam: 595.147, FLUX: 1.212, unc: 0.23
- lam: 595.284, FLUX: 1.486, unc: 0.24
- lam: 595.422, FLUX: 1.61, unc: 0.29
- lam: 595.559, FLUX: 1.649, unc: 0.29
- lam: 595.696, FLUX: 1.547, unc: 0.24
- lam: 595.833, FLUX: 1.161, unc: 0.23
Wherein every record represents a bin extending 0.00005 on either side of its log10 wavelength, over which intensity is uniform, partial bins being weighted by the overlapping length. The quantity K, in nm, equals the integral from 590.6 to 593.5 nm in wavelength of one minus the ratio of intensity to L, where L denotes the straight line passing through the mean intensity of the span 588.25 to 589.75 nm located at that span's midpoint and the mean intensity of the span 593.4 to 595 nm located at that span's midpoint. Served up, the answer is 0.12 nm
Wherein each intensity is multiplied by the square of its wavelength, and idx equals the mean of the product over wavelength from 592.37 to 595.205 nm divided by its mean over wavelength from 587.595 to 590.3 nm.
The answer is 1.07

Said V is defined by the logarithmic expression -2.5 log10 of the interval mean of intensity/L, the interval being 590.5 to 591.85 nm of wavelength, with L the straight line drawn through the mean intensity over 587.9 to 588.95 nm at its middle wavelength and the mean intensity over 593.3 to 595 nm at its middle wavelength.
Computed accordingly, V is 0.05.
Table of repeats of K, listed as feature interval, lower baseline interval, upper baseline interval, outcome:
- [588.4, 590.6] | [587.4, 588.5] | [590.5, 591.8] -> -0.05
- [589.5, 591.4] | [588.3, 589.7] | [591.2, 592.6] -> 0.03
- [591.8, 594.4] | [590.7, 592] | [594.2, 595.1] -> 0.12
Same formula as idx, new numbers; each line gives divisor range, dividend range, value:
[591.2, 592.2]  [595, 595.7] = 1.09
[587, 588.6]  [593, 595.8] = 1.05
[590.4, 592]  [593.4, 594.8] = 1.05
